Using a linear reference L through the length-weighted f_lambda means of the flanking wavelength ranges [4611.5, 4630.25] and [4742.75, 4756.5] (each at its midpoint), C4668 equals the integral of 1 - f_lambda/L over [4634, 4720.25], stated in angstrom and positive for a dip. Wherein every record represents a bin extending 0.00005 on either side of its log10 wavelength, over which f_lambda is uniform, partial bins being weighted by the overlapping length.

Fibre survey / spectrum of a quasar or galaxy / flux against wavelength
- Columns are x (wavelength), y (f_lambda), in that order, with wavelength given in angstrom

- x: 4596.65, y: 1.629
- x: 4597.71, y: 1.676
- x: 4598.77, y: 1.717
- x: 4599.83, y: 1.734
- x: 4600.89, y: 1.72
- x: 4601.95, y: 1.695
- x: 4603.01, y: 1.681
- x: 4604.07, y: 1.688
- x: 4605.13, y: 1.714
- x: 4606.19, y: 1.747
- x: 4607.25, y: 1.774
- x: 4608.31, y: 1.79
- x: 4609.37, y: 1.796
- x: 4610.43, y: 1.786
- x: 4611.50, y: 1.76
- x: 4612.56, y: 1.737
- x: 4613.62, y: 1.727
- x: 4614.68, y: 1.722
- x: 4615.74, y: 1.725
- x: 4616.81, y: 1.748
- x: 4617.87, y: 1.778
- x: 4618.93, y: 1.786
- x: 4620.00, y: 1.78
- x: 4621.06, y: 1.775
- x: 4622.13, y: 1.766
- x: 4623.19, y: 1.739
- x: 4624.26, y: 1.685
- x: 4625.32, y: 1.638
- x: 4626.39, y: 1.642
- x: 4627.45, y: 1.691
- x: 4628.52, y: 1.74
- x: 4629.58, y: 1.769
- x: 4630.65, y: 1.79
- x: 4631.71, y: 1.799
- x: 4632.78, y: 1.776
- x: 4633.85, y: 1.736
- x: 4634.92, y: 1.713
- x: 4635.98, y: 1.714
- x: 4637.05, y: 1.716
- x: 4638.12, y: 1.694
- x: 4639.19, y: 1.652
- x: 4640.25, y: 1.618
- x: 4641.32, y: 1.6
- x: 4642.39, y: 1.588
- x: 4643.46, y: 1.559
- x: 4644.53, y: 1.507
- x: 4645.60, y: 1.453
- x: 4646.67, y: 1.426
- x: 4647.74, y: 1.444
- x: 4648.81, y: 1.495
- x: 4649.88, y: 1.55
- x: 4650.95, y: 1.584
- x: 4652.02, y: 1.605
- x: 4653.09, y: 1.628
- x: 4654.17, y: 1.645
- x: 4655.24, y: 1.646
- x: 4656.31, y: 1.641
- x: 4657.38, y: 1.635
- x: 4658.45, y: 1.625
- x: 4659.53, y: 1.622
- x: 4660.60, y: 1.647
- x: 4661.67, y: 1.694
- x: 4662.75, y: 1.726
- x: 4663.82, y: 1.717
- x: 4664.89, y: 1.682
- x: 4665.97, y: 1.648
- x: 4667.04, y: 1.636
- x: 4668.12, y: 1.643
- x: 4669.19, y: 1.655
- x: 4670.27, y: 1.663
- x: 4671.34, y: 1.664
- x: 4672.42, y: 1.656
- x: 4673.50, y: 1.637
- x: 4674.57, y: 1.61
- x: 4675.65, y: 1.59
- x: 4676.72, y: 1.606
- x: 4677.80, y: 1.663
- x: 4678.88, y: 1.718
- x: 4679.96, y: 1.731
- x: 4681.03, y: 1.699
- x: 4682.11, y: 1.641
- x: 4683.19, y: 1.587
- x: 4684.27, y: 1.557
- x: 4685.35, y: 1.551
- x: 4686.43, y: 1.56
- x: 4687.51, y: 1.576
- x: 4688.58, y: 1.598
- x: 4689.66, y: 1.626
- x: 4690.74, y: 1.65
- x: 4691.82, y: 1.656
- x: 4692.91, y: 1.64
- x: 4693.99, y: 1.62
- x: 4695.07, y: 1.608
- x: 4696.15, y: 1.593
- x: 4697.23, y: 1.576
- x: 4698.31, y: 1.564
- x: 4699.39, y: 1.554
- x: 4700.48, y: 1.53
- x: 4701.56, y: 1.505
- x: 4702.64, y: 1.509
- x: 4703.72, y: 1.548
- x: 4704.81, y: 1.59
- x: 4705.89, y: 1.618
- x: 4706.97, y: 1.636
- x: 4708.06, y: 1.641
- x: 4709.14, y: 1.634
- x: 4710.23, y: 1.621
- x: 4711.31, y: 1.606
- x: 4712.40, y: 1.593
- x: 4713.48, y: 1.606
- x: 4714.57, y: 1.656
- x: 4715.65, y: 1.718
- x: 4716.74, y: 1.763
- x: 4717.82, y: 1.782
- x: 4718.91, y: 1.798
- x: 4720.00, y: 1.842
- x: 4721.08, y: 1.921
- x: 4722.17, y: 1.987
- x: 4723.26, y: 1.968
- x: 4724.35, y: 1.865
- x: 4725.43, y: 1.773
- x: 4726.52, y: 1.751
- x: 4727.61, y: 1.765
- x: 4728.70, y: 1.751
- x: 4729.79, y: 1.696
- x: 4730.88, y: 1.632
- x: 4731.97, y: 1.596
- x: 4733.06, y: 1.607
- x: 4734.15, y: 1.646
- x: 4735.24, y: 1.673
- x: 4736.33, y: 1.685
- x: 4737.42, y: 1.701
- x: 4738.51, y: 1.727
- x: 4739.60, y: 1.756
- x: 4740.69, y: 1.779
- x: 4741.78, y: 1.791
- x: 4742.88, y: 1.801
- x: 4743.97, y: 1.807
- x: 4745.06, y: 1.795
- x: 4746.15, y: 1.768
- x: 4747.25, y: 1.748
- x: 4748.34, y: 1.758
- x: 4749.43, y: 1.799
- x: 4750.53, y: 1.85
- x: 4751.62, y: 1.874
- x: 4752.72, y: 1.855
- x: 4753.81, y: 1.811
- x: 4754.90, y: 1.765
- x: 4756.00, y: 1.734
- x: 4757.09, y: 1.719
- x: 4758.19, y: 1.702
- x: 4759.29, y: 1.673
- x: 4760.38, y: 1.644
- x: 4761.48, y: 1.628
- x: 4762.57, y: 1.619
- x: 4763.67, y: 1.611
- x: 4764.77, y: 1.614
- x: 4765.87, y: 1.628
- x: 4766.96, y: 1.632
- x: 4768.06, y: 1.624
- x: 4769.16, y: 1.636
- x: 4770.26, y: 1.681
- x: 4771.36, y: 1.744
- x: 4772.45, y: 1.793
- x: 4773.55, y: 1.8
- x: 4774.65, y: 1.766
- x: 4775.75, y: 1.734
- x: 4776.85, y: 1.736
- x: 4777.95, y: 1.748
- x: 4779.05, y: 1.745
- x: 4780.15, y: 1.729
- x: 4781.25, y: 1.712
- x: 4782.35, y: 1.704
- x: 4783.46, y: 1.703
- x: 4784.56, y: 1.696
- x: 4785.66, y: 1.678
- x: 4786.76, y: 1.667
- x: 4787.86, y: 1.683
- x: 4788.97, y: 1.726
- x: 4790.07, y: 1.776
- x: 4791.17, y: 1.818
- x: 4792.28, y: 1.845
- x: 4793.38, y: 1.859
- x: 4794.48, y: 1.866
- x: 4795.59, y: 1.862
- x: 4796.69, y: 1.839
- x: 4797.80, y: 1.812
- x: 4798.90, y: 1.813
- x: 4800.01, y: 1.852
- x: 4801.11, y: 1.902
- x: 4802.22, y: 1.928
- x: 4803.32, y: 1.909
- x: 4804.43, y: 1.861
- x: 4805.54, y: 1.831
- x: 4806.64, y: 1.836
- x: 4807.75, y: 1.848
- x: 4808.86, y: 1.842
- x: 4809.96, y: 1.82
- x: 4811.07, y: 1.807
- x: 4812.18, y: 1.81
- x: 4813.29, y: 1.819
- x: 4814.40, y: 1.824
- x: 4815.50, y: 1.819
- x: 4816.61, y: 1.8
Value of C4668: 6.70 angstrom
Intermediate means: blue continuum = 1.73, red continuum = 1.8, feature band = 1.62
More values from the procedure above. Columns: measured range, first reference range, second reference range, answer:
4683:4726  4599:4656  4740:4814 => 1.7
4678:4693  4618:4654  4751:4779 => 0.4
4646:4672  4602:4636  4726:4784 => 1.7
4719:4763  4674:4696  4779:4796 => -1.6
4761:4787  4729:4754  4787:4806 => 1.5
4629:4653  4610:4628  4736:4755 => 1.6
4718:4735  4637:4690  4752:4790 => -1.0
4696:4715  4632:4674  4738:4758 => 1.4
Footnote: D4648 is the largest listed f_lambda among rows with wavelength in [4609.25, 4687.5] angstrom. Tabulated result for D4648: 1.799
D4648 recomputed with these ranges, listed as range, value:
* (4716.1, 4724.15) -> 1.987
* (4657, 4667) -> 1.726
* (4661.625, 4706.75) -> 1.731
